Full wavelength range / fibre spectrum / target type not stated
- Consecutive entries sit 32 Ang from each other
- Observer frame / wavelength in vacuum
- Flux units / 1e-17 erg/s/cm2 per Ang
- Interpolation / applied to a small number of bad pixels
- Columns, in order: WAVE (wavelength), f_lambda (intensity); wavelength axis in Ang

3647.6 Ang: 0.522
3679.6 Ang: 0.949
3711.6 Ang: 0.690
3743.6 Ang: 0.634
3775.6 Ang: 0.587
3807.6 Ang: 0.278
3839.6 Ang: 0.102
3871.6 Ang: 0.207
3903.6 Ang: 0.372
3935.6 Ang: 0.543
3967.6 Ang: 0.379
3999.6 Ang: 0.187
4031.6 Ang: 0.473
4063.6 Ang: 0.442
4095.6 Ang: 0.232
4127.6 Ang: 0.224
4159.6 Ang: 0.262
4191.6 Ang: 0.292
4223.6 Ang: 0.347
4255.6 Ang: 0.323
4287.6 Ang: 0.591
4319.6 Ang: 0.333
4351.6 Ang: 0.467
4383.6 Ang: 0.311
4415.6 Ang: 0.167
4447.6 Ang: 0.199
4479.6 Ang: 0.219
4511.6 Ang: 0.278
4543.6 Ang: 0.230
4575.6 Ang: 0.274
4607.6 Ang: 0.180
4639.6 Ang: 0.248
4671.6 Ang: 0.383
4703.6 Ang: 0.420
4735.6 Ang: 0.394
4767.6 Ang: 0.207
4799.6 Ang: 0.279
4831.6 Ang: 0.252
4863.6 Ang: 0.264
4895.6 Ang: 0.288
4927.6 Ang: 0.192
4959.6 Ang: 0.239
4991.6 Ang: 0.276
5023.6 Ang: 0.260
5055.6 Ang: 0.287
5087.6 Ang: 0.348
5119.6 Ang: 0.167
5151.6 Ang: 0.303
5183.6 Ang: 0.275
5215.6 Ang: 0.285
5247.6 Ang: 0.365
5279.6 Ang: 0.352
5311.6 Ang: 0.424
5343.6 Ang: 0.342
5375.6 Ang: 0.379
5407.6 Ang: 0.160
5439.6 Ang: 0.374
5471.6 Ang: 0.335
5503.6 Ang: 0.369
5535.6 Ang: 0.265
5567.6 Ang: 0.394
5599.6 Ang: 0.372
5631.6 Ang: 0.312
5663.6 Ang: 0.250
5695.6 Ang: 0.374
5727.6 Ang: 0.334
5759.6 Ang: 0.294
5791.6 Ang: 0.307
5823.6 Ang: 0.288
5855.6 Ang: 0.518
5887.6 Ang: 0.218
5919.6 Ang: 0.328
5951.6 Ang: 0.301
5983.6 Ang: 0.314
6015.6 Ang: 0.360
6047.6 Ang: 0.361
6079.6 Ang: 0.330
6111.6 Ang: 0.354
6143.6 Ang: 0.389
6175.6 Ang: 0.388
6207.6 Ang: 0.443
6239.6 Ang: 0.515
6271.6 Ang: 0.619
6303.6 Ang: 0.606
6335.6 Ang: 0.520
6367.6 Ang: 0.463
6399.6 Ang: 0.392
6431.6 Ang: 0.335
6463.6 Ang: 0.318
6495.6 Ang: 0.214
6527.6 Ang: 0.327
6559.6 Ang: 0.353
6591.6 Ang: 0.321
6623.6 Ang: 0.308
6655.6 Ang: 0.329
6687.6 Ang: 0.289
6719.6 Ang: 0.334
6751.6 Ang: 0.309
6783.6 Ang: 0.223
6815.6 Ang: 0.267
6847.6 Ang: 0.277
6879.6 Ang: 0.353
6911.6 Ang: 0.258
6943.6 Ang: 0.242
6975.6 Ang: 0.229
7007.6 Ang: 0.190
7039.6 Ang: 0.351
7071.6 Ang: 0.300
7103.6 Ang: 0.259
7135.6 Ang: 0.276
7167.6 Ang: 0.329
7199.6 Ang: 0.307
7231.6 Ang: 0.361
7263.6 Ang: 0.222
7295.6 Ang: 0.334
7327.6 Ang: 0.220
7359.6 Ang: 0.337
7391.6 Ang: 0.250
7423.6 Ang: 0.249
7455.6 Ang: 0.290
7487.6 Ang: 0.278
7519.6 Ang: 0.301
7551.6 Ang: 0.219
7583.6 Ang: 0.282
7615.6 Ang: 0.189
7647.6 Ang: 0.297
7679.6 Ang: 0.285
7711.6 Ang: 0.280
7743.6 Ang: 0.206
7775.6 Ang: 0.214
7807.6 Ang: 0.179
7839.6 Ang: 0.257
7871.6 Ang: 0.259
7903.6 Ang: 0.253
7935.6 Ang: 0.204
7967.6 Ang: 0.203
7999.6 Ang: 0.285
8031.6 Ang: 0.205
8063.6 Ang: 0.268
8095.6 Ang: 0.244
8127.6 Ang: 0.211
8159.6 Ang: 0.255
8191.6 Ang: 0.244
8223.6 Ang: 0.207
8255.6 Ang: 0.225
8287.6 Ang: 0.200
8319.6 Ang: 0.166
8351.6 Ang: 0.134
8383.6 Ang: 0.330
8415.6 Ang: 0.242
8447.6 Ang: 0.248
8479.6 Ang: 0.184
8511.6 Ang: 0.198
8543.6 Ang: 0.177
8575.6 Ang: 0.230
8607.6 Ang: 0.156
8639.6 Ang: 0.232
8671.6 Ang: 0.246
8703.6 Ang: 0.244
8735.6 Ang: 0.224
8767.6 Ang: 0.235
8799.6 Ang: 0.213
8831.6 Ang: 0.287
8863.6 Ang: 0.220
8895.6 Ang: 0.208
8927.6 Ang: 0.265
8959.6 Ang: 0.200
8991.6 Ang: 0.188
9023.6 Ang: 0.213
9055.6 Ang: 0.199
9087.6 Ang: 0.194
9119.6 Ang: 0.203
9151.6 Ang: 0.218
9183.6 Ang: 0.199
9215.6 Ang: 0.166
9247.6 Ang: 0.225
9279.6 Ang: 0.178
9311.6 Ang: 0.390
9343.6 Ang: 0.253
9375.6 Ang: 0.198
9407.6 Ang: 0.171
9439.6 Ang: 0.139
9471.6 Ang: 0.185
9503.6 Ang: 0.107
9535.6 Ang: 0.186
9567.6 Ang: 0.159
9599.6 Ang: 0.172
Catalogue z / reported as 1.246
